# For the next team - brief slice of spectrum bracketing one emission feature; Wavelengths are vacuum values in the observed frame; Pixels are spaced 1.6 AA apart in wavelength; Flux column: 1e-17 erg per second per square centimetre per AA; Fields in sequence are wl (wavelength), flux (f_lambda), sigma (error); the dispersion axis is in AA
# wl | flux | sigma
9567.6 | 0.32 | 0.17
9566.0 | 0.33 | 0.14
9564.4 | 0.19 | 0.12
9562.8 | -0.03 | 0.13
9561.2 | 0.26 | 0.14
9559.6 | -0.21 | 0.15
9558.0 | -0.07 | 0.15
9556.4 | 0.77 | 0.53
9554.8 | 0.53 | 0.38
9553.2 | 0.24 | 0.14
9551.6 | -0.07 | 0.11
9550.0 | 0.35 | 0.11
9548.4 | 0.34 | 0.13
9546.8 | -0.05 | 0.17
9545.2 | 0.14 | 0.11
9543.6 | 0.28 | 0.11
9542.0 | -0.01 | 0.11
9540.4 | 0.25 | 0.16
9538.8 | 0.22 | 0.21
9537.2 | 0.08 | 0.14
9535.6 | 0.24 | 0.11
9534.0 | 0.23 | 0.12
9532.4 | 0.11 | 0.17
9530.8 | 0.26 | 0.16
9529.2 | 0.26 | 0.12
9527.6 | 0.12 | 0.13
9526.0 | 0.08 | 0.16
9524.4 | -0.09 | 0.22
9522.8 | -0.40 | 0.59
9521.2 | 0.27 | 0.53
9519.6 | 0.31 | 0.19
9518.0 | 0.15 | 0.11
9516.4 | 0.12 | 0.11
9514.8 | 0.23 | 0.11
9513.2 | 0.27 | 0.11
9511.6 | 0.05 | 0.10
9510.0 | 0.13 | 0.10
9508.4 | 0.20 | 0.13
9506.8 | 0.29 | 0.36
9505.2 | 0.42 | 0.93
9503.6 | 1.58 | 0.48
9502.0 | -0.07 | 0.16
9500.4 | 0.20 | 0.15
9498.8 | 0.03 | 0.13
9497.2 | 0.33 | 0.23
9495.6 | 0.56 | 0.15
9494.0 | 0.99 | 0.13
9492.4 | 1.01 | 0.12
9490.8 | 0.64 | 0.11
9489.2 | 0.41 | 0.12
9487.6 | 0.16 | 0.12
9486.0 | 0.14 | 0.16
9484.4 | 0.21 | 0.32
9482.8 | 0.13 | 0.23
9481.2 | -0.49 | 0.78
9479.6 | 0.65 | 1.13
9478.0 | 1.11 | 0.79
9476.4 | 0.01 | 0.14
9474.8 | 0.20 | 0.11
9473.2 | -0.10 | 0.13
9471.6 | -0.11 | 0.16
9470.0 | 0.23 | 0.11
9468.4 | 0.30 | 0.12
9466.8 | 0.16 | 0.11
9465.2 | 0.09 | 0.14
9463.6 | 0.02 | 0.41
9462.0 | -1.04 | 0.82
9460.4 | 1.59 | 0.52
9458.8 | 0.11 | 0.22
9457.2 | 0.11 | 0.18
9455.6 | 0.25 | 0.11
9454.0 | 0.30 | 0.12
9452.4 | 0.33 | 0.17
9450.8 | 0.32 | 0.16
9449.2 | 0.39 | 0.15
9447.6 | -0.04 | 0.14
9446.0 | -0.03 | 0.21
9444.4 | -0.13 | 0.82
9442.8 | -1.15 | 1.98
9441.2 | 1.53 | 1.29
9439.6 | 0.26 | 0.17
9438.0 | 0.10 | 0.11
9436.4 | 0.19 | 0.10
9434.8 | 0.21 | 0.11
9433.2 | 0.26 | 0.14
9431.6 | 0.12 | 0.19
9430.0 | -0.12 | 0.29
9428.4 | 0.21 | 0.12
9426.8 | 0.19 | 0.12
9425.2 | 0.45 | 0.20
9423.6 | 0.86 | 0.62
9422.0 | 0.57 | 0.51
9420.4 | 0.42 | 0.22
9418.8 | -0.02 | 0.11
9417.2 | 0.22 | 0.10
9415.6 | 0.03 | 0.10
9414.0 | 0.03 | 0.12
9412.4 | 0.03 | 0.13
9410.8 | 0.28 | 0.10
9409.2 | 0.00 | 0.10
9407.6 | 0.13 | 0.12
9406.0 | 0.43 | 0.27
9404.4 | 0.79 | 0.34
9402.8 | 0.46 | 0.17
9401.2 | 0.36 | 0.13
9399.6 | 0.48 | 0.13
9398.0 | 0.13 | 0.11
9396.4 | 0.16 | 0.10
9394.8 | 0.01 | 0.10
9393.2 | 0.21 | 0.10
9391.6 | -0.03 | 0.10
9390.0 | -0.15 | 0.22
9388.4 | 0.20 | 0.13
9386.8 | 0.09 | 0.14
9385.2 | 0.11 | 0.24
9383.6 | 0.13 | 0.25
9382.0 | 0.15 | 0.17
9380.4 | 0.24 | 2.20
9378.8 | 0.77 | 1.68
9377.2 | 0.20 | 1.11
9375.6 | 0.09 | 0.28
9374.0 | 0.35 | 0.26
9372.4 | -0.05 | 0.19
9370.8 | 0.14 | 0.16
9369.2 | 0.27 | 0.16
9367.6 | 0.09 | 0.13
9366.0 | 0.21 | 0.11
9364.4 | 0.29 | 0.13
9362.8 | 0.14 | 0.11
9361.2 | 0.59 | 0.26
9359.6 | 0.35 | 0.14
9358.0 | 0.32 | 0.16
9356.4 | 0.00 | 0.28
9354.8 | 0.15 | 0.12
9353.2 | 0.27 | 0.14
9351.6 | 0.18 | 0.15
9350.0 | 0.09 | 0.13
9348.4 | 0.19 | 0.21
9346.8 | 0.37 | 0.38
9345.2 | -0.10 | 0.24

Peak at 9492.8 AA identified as [O III]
